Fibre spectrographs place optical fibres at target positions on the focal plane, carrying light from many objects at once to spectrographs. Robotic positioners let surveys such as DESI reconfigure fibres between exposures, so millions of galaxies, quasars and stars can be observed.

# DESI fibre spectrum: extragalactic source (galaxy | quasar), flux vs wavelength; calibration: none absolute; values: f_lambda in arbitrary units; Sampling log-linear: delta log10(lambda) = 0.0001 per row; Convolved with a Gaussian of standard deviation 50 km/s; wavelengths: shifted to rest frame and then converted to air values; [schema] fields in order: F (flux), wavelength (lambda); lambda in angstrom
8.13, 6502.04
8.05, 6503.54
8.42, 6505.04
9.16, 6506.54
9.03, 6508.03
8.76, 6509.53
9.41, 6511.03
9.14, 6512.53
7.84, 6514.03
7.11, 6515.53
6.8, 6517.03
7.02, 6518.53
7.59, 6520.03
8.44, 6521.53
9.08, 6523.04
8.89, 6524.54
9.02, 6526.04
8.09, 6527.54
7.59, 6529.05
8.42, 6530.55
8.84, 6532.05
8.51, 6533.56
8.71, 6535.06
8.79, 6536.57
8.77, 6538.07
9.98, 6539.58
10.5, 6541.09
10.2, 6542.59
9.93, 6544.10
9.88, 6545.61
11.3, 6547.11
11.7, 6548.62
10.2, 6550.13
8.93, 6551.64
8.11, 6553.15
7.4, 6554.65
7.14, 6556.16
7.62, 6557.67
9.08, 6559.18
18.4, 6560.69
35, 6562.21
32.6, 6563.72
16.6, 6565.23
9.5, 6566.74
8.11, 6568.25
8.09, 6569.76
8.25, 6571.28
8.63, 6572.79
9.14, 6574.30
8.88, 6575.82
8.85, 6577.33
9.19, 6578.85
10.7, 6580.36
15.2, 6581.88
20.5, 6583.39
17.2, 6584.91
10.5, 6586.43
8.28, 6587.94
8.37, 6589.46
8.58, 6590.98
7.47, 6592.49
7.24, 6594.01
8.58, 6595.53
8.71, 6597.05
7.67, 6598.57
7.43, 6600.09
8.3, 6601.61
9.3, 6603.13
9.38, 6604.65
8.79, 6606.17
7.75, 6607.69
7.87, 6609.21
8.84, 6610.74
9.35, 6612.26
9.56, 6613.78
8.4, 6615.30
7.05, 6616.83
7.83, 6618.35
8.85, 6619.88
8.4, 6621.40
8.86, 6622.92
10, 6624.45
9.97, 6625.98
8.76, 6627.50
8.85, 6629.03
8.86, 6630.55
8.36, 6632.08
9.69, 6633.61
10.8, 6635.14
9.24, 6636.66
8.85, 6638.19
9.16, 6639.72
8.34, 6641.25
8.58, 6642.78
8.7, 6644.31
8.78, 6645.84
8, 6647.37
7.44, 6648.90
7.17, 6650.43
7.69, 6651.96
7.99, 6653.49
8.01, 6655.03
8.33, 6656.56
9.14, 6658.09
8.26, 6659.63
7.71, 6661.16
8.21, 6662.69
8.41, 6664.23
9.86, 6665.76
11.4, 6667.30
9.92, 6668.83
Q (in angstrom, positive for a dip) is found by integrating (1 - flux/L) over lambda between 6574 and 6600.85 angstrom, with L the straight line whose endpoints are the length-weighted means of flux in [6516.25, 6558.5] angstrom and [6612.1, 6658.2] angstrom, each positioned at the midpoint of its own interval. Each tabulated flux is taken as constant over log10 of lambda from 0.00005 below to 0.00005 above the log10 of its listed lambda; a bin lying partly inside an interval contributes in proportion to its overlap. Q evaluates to -4.3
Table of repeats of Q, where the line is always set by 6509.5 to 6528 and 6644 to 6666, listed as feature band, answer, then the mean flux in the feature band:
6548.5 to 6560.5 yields -1.24 angstrom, 9.07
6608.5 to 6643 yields -2.90 angstrom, 8.9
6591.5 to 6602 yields 0.38 angstrom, 7.92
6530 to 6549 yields -3.25 angstrom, 9.63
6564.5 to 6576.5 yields -2.08 angstrom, 9.64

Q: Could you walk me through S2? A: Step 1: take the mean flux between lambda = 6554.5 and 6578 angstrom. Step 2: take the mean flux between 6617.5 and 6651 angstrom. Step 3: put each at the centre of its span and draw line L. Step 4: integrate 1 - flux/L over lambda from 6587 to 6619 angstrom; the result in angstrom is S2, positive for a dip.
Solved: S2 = 6.9 angstrom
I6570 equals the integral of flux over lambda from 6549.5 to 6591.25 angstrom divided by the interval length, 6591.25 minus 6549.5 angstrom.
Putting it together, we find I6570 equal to 12.2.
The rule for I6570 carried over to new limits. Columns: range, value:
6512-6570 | 10.5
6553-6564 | 15.4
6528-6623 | 10.3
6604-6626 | 8.68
